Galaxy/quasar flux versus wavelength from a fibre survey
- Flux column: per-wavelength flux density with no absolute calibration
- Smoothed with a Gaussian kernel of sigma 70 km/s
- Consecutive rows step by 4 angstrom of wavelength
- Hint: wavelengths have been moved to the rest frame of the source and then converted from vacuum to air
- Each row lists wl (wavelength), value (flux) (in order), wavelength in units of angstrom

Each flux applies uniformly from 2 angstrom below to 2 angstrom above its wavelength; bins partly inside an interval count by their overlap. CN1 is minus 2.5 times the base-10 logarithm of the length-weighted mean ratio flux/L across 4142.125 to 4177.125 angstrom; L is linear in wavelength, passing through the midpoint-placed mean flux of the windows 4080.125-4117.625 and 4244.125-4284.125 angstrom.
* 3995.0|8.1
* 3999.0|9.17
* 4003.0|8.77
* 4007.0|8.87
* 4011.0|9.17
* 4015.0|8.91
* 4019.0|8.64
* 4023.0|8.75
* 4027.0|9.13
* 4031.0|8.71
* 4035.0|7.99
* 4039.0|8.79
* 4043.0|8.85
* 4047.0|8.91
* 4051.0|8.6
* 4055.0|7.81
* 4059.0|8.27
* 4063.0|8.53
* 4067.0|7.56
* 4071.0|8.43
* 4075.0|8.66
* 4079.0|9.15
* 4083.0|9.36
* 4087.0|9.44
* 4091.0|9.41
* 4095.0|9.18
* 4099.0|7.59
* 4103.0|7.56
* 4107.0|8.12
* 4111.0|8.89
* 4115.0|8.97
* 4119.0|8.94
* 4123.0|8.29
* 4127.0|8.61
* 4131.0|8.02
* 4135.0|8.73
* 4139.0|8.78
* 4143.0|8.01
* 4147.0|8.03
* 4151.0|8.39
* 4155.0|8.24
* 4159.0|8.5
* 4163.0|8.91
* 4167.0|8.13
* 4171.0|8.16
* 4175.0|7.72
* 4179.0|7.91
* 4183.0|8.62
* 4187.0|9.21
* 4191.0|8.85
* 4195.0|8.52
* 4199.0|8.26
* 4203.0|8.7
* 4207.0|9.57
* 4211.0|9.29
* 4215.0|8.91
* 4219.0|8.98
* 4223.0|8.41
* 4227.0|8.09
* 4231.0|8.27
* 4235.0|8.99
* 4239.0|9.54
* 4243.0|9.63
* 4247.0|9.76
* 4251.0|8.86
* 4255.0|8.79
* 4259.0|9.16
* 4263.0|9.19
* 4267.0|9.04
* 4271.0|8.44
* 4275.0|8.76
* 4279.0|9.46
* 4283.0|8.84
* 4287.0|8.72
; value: 0.08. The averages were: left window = 8.74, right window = 9.05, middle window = 8.24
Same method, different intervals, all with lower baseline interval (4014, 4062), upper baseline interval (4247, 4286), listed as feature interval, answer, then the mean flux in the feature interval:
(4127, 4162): 0.05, 8.37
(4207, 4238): 0.02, 8.79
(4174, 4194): 0.04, 8.5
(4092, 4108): 0.07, 8.19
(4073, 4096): -0.06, 9.2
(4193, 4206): 0.04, 8.58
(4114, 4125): 0.00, 8.71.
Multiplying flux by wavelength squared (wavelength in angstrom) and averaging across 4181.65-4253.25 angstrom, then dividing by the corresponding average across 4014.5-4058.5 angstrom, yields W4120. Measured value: 1.13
